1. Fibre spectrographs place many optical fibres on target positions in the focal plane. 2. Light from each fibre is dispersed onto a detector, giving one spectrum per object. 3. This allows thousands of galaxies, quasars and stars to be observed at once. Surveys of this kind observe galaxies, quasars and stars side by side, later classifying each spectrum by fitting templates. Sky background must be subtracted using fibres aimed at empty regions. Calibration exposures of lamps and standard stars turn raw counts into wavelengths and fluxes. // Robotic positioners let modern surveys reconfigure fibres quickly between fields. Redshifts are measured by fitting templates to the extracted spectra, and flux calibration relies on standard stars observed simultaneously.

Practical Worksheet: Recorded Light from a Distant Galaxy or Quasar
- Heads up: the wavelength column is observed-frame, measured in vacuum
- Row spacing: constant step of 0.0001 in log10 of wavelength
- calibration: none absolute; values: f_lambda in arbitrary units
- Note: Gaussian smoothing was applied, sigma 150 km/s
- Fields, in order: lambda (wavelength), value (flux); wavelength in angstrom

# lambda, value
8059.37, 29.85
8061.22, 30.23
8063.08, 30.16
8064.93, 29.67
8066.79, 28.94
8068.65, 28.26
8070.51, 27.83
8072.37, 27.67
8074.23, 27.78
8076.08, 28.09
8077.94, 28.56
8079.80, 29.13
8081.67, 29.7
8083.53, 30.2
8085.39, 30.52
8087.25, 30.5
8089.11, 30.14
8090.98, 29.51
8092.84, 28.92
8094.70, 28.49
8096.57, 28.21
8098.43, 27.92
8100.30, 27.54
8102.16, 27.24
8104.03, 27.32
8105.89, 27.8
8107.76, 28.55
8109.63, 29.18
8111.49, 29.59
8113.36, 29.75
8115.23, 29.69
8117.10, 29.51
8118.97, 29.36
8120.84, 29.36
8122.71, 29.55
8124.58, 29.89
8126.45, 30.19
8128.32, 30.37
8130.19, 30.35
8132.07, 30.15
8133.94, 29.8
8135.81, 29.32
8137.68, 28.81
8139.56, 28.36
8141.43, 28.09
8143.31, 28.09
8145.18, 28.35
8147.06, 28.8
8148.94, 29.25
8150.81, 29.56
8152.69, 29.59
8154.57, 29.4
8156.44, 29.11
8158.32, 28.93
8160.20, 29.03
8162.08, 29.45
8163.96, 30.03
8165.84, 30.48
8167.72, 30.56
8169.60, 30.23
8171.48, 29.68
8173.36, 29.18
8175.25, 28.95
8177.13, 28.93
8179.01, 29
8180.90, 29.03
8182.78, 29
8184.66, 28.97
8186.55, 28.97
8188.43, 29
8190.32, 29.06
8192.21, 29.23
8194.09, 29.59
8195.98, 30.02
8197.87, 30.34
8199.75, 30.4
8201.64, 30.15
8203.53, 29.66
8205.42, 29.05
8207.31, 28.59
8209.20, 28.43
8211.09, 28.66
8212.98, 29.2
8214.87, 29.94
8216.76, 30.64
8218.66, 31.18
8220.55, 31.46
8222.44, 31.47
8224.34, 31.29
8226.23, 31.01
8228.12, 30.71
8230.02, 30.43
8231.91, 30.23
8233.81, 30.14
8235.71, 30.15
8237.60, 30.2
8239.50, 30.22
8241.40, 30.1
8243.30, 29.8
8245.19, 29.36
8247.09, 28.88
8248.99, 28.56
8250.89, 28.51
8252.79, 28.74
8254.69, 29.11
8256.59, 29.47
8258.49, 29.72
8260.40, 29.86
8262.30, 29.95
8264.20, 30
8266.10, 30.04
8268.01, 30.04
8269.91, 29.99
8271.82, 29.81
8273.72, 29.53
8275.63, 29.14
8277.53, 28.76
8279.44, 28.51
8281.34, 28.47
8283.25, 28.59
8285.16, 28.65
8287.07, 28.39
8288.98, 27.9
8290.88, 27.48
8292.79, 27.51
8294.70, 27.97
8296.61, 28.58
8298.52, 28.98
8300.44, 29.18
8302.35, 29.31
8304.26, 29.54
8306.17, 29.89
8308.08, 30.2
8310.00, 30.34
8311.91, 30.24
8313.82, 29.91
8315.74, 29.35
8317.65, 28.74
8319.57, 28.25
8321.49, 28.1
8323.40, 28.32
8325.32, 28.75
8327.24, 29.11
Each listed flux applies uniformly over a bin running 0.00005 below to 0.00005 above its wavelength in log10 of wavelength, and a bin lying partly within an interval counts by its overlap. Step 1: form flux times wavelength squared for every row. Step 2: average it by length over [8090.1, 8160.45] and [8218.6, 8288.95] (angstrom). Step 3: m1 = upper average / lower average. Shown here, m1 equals 1.1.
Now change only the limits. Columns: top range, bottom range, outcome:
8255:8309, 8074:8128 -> 1.05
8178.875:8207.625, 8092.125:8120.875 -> 1.05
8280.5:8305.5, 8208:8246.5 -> 0.96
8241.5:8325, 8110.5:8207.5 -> 1.02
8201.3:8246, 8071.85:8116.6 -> 1.08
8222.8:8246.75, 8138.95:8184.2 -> 1.06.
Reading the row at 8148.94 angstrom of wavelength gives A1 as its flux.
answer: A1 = 29.25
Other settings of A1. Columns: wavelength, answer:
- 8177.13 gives 28.93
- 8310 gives 30.34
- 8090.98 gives 29.51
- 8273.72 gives 29.53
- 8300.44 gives 29.18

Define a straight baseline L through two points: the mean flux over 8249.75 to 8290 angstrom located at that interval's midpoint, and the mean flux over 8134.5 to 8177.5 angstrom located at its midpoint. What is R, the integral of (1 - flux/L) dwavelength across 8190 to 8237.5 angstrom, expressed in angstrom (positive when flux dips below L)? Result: -1.4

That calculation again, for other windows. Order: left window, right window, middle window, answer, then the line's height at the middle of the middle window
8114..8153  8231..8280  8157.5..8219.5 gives -0.1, 29.5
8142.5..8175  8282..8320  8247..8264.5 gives -0.1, 29.1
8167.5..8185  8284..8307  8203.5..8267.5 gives -2.0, 29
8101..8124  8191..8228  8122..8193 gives 0.2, 29.4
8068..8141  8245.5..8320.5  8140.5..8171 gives -0.3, 29.1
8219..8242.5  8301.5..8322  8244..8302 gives 2.0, 30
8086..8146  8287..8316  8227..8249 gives -0.7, 29.1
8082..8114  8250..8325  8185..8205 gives -0.4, 29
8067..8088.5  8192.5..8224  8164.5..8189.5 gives 0.3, 29.7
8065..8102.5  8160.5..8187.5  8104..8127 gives -0.2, 29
